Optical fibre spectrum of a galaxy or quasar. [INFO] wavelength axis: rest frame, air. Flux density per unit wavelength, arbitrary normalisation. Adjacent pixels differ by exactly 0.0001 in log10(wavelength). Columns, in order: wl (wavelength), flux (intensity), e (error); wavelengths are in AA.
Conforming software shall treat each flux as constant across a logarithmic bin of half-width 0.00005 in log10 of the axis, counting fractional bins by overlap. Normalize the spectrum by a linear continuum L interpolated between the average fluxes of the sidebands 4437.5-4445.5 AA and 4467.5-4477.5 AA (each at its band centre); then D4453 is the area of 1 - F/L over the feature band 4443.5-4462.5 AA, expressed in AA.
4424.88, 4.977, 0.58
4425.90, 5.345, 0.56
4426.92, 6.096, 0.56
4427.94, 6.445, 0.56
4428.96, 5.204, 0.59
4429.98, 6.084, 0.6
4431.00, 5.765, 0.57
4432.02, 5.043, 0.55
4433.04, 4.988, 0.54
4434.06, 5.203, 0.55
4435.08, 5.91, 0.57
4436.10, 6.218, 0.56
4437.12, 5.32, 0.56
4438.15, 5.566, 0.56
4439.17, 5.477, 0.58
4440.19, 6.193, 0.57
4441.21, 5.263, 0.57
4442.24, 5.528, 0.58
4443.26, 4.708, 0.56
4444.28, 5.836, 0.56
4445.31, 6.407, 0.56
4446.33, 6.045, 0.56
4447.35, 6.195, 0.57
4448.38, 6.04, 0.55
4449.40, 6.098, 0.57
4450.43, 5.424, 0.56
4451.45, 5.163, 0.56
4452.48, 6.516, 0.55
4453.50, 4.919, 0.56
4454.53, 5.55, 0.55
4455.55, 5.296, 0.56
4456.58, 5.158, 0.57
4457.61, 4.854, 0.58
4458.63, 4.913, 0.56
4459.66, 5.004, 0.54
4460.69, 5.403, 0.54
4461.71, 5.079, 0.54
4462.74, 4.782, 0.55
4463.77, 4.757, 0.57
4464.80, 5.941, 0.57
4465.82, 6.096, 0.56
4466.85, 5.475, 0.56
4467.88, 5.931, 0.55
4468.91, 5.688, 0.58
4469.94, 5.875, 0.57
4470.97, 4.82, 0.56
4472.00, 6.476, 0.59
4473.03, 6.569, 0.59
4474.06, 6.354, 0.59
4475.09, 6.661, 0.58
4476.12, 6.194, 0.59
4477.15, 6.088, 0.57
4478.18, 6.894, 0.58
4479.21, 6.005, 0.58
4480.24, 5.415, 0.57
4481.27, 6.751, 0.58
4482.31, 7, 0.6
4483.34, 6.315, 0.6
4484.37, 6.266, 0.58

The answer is 0.75 AA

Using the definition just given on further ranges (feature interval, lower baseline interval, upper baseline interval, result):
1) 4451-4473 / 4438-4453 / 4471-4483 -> 2.3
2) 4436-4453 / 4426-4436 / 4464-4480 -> 0.1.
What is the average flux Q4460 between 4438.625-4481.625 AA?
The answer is 5.71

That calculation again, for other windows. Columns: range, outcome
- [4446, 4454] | 5.8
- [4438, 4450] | 5.78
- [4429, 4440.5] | 5.59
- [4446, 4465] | 5.41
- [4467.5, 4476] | 6.05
